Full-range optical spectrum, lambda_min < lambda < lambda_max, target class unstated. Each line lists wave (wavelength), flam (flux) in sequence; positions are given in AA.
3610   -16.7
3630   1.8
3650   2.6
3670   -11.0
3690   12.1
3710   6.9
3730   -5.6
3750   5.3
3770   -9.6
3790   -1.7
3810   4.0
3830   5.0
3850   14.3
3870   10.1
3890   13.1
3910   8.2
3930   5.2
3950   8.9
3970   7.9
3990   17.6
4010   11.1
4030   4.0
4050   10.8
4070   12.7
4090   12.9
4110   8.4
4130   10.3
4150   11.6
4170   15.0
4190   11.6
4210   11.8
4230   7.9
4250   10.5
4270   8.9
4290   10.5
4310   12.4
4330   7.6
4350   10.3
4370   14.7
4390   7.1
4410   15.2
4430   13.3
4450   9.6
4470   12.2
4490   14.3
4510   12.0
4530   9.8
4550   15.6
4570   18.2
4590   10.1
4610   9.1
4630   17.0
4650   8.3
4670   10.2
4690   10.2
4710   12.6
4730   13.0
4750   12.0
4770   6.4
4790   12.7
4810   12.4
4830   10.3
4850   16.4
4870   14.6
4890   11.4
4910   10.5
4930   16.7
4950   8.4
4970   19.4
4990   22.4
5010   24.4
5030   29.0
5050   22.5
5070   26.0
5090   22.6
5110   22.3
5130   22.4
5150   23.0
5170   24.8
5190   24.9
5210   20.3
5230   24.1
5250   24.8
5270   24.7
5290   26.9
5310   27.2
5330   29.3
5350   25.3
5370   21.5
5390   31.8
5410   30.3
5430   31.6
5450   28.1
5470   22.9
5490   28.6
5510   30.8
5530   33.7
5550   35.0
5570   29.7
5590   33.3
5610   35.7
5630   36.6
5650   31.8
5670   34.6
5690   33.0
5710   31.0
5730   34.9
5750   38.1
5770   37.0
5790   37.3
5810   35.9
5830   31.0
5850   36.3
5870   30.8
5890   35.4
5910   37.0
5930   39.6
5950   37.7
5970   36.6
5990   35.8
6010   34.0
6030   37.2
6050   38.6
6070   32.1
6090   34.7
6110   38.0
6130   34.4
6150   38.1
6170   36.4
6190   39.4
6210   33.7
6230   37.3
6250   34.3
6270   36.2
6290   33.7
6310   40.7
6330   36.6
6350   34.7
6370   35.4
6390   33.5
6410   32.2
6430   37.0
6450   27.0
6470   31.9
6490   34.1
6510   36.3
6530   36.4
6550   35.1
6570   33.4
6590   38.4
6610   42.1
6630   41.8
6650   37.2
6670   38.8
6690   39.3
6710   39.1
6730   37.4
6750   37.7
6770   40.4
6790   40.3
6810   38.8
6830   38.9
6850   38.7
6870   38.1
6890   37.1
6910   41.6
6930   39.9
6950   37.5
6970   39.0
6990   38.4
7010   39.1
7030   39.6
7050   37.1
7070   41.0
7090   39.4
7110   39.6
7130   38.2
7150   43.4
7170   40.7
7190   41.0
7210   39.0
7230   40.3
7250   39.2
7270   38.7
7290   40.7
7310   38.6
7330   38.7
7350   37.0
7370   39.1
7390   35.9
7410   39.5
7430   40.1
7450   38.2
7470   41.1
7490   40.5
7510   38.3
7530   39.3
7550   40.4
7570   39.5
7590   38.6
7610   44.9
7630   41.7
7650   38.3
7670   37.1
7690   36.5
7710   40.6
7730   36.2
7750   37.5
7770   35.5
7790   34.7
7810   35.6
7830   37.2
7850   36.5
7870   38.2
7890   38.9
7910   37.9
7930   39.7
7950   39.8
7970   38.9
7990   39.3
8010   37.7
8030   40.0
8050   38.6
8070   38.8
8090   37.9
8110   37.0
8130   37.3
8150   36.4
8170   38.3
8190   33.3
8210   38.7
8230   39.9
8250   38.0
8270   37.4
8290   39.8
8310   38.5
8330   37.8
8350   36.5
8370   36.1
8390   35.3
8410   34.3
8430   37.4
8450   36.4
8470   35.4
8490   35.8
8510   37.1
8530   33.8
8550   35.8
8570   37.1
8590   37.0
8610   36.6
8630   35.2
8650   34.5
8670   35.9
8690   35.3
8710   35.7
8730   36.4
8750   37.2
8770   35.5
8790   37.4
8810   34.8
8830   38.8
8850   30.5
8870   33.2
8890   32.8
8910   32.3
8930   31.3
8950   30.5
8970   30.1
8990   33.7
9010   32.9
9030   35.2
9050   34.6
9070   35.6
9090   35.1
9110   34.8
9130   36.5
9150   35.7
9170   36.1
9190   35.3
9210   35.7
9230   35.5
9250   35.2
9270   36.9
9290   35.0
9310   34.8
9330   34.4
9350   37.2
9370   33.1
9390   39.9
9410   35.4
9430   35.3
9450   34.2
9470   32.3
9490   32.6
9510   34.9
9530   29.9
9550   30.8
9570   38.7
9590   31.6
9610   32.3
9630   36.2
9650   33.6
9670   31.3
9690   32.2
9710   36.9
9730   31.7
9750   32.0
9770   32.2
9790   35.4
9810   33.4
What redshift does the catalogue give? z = 0.247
